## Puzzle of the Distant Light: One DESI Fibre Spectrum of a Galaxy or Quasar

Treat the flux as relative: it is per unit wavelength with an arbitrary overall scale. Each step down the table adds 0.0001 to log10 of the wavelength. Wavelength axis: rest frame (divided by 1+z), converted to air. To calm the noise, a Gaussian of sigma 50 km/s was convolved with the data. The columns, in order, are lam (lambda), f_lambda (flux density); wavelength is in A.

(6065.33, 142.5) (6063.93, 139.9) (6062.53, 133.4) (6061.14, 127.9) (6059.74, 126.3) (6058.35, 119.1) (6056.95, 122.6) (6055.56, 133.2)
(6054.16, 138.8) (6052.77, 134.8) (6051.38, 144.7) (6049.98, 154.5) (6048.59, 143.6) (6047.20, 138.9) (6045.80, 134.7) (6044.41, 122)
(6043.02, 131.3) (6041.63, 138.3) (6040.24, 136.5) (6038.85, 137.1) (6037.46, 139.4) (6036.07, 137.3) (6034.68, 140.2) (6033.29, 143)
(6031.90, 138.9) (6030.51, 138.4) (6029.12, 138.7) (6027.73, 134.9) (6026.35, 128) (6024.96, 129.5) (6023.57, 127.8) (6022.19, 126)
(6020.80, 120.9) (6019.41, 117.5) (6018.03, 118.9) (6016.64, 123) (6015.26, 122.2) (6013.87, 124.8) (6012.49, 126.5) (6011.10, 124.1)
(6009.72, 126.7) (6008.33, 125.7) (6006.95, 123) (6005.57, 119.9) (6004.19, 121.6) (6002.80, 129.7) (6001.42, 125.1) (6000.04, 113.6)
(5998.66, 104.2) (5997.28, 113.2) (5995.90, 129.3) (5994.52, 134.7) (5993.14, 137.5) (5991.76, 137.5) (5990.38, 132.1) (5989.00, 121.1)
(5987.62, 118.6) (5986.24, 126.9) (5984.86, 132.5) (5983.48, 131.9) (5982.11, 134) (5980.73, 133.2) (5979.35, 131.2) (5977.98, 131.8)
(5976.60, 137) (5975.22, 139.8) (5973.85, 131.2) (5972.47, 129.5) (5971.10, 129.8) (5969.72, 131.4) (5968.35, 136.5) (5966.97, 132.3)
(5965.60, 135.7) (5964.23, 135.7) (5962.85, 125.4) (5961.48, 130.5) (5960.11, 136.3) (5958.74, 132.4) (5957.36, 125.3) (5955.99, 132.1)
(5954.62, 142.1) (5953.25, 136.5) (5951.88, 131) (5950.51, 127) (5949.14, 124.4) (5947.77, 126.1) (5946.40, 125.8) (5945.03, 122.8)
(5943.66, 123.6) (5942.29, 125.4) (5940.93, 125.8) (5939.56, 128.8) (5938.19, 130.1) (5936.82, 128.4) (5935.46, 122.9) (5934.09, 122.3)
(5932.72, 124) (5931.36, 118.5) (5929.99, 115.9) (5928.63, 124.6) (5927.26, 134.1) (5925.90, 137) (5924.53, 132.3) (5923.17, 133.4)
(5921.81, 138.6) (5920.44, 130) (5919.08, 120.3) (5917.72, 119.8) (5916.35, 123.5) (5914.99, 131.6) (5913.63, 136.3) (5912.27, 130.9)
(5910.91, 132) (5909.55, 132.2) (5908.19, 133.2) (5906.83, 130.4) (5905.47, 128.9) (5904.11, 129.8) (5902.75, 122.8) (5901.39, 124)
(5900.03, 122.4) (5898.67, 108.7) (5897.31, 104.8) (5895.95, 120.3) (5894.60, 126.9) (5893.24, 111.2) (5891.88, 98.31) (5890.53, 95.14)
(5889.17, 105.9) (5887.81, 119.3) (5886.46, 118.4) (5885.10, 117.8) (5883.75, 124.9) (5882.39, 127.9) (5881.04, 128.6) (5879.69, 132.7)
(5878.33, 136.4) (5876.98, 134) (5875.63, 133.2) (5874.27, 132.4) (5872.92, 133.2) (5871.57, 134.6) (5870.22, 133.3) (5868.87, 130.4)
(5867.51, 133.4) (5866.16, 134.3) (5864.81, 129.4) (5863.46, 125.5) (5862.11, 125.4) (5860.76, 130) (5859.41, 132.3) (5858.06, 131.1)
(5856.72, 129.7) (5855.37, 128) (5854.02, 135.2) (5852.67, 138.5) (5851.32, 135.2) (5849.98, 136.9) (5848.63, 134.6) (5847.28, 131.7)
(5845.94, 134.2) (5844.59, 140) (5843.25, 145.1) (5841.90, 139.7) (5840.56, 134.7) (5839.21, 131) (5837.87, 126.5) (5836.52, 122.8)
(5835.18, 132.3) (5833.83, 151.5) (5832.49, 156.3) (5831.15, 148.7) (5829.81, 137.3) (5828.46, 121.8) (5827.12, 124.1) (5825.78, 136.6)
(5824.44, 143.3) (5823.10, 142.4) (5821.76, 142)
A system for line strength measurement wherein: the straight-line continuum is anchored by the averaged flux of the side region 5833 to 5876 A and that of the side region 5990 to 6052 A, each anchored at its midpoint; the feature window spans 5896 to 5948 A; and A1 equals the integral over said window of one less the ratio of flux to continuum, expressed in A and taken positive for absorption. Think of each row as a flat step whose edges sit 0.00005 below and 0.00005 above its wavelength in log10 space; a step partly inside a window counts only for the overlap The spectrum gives 2.3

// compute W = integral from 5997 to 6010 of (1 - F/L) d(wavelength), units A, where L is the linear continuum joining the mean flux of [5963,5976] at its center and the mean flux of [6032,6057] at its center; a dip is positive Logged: 1.4 A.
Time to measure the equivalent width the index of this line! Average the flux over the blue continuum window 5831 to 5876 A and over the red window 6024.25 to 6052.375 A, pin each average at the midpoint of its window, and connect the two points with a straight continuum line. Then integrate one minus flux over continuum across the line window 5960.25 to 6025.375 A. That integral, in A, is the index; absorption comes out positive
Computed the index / 4.4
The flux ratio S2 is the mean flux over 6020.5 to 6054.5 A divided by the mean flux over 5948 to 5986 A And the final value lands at 1.0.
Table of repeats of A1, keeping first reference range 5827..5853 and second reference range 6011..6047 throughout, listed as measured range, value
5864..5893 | 2.2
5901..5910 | 0.4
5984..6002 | 0.9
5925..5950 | 1.5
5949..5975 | 0.1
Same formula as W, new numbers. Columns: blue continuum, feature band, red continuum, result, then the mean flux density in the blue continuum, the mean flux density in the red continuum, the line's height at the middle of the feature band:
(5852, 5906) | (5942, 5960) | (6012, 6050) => -0.1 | 125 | 132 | 129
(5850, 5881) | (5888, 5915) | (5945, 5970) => 2.2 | 132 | 131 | 132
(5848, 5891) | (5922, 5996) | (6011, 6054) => 0.6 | 129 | 133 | 131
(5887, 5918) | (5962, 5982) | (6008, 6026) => -1.6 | 121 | 124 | 123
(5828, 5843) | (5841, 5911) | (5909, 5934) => 2.9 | 137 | 128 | 133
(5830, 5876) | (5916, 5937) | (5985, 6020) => 0.4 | 134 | 124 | 129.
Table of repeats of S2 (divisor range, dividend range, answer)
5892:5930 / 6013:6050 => 1.05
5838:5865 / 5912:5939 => 0.96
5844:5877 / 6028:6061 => 1.03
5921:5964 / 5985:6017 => 0.97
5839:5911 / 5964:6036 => 1.01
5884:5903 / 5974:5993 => 1.15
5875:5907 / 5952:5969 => 1.10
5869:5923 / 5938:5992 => 1.04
